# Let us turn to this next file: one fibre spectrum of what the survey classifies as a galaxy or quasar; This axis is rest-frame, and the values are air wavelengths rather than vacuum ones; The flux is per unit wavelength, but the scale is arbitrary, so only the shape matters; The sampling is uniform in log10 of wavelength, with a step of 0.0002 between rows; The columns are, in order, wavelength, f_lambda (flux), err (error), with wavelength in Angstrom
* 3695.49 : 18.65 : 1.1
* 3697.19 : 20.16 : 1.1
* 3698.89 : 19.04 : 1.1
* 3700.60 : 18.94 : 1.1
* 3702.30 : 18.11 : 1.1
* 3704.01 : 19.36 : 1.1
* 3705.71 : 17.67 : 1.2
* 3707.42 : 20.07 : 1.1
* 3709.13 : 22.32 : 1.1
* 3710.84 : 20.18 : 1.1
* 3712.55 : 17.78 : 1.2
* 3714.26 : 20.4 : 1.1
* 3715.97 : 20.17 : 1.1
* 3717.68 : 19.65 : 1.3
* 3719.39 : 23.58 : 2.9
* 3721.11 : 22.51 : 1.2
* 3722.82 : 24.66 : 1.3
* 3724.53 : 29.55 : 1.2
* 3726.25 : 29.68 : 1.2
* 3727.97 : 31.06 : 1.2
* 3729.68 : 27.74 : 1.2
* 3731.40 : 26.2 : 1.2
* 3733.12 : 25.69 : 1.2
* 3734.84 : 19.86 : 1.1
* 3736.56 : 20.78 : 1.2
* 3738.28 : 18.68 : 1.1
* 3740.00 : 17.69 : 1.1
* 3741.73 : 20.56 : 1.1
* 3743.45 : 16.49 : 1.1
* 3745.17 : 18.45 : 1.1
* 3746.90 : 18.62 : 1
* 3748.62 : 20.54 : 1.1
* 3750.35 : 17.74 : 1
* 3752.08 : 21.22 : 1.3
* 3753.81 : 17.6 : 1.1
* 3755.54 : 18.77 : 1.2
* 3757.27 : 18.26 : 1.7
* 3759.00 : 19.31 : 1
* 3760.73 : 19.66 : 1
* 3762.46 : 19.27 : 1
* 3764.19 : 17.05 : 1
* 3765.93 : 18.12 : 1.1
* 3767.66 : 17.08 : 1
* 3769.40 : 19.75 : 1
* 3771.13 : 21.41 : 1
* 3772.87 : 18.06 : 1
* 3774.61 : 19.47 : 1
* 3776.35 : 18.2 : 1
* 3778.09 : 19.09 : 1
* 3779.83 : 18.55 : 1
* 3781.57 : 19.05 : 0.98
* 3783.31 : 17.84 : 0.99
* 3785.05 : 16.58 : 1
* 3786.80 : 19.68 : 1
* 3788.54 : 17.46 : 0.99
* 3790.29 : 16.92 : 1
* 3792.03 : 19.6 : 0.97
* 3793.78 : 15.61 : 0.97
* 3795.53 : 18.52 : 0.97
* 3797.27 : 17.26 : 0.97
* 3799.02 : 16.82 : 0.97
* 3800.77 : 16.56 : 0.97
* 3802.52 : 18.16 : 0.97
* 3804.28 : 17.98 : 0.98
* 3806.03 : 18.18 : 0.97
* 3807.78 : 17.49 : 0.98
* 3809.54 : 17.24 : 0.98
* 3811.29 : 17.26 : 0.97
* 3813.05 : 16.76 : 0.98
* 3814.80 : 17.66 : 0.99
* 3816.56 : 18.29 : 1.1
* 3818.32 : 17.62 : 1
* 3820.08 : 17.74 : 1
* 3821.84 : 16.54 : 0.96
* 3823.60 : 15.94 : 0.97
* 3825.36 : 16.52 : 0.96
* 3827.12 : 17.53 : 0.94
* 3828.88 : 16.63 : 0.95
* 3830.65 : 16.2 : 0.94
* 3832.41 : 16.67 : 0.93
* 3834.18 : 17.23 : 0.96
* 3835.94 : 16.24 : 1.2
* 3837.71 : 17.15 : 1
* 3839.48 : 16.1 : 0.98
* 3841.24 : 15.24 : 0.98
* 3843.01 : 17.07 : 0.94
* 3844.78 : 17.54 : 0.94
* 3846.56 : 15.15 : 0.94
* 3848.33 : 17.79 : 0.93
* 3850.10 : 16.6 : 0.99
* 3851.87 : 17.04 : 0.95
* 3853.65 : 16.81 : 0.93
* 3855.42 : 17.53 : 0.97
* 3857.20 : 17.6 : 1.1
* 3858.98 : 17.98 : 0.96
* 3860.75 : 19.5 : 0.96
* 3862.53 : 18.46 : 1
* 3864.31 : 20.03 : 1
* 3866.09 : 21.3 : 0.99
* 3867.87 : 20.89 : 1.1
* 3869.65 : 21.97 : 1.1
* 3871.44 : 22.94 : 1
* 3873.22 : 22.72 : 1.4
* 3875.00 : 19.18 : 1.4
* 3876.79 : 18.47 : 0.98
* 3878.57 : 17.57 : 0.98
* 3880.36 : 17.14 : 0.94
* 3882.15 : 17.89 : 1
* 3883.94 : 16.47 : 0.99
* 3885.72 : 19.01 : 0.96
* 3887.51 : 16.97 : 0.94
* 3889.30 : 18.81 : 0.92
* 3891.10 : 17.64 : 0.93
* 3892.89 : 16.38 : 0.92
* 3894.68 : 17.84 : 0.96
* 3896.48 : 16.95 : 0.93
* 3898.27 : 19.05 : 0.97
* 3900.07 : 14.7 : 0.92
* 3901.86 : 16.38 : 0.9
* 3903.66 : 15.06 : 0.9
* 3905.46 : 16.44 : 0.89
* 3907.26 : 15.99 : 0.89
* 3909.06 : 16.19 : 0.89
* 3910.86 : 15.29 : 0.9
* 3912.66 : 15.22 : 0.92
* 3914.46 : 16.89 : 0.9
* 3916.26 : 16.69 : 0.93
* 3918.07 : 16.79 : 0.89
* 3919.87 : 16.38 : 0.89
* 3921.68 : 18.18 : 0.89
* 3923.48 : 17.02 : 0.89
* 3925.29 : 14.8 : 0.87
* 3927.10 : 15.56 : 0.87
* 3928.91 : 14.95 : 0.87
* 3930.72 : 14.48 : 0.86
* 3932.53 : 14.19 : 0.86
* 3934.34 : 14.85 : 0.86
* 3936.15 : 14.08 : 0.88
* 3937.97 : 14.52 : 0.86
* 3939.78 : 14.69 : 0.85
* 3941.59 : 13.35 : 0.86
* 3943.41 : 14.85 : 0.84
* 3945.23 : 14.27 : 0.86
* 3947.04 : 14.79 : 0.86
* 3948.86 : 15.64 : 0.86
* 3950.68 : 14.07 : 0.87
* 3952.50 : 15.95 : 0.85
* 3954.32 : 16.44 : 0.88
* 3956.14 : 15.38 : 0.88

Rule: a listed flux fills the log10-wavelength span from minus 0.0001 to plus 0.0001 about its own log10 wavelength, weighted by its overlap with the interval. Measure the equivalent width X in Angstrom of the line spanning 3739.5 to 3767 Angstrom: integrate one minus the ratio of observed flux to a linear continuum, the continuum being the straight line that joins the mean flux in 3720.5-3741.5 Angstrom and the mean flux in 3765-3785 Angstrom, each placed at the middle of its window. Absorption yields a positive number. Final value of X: 3.5 Angstrom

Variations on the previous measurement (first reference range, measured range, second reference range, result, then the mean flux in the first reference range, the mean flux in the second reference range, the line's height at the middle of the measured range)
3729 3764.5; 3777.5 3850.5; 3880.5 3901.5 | 5.9 Angstrom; 20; 17.4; 18.8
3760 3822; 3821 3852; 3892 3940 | 1.2 Angstrom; 18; 15.9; 17.3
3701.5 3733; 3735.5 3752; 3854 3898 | 2.4 Angstrom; 22.9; 18.8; 22.2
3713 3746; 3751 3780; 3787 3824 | 2.0 Angstrom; 22.8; 17.5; 20.3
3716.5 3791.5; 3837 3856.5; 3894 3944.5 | 1.2 Angstrom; 20.4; 15.7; 17.8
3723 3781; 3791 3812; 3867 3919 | 2.2 Angstrom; 20.6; 17.7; 19.6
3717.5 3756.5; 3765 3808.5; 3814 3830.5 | 2.3 Angstrom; 22.1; 17.1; 19.2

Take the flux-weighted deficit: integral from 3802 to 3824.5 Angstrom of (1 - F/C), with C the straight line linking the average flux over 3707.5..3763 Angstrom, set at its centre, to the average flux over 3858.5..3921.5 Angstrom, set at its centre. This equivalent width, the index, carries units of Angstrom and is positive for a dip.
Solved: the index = 2.5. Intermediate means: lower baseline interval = 21.4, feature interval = 17.4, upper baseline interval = 17.9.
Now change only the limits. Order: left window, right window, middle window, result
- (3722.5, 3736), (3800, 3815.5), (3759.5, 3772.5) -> 2.0 Angstrom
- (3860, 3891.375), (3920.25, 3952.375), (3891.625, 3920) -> 1.2 Angstrom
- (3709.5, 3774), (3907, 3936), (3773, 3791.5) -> 1.4 Angstrom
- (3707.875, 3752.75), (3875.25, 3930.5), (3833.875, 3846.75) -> 1.5 Angstrom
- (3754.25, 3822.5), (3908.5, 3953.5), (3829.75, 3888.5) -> -4.9 Angstrom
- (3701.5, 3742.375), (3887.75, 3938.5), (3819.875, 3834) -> 1.6 Angstrom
